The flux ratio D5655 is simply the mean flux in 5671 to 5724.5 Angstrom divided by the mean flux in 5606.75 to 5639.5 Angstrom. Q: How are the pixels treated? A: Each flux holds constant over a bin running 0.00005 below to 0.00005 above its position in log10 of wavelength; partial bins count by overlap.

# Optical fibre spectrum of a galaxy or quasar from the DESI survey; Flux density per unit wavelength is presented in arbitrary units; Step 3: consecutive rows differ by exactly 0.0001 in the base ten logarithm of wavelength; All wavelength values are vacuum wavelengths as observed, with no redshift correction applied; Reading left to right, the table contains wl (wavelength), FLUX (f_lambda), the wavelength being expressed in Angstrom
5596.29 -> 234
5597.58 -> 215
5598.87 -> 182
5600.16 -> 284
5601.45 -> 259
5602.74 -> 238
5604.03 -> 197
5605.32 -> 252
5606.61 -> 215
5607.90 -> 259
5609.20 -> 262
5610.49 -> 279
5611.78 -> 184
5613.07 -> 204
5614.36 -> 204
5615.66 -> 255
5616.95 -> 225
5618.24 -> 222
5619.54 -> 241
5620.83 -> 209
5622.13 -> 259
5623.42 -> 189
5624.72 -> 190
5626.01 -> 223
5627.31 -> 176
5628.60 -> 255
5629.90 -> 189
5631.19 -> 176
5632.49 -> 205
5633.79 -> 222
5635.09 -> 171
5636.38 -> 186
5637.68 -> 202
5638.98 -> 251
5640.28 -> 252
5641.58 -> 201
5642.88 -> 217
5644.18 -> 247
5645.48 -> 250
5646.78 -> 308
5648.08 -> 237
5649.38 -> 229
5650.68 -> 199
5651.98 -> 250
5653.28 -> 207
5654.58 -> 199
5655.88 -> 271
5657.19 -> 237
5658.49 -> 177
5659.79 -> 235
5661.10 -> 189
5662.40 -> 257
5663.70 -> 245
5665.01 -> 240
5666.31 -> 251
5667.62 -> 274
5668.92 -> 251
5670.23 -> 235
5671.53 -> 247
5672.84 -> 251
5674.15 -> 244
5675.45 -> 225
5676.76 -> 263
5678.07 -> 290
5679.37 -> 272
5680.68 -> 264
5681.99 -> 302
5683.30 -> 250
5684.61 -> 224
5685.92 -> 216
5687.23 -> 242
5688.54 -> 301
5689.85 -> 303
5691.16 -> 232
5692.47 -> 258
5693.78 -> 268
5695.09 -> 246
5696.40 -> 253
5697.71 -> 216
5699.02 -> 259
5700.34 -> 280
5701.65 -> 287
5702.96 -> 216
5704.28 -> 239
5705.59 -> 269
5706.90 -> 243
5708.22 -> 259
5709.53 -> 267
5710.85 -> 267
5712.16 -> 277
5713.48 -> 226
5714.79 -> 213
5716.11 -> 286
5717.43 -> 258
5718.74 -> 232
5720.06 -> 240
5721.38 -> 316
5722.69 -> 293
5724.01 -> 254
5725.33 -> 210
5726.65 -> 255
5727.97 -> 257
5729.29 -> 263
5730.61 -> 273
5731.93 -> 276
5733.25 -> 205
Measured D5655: 1.2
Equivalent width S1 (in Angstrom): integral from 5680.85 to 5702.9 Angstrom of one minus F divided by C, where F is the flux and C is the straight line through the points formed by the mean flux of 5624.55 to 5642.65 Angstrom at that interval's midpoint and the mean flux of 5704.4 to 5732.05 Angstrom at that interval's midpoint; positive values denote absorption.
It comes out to -1.4 Angstrom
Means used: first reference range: 208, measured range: 258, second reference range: 258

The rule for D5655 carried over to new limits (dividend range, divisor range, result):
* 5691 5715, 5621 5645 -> 1.19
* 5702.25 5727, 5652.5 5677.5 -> 1.07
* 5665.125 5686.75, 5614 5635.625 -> 1.19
